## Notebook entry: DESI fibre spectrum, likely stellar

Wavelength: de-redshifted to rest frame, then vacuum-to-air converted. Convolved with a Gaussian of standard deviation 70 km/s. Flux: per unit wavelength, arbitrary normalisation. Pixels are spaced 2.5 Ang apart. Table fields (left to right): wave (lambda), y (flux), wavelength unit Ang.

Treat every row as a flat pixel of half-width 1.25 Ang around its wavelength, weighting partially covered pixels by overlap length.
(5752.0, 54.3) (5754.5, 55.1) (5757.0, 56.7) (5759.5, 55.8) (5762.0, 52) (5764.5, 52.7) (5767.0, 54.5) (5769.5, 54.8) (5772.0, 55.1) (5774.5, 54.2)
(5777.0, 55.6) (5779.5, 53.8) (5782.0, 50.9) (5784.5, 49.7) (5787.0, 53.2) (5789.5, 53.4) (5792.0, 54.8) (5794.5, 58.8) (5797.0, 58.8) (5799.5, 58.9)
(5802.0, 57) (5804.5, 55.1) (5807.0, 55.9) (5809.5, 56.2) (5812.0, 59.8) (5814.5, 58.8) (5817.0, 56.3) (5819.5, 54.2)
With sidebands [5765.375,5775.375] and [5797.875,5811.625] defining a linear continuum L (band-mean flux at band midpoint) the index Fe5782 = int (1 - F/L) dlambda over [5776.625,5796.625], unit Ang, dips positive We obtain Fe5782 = 0.6 Ang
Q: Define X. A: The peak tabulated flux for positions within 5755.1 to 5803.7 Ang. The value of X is 58.9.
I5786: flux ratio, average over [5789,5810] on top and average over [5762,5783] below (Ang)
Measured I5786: 1.05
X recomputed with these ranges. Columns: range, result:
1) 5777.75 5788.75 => 53.8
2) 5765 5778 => 55.6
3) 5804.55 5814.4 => 59.8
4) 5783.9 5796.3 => 58.8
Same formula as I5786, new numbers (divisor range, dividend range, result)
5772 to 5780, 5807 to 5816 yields 1.06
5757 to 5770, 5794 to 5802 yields 1.08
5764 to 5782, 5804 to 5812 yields 1.04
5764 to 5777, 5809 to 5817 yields 1.07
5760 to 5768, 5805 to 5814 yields 1.07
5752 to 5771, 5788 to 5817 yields 1.05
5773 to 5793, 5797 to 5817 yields 1.08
